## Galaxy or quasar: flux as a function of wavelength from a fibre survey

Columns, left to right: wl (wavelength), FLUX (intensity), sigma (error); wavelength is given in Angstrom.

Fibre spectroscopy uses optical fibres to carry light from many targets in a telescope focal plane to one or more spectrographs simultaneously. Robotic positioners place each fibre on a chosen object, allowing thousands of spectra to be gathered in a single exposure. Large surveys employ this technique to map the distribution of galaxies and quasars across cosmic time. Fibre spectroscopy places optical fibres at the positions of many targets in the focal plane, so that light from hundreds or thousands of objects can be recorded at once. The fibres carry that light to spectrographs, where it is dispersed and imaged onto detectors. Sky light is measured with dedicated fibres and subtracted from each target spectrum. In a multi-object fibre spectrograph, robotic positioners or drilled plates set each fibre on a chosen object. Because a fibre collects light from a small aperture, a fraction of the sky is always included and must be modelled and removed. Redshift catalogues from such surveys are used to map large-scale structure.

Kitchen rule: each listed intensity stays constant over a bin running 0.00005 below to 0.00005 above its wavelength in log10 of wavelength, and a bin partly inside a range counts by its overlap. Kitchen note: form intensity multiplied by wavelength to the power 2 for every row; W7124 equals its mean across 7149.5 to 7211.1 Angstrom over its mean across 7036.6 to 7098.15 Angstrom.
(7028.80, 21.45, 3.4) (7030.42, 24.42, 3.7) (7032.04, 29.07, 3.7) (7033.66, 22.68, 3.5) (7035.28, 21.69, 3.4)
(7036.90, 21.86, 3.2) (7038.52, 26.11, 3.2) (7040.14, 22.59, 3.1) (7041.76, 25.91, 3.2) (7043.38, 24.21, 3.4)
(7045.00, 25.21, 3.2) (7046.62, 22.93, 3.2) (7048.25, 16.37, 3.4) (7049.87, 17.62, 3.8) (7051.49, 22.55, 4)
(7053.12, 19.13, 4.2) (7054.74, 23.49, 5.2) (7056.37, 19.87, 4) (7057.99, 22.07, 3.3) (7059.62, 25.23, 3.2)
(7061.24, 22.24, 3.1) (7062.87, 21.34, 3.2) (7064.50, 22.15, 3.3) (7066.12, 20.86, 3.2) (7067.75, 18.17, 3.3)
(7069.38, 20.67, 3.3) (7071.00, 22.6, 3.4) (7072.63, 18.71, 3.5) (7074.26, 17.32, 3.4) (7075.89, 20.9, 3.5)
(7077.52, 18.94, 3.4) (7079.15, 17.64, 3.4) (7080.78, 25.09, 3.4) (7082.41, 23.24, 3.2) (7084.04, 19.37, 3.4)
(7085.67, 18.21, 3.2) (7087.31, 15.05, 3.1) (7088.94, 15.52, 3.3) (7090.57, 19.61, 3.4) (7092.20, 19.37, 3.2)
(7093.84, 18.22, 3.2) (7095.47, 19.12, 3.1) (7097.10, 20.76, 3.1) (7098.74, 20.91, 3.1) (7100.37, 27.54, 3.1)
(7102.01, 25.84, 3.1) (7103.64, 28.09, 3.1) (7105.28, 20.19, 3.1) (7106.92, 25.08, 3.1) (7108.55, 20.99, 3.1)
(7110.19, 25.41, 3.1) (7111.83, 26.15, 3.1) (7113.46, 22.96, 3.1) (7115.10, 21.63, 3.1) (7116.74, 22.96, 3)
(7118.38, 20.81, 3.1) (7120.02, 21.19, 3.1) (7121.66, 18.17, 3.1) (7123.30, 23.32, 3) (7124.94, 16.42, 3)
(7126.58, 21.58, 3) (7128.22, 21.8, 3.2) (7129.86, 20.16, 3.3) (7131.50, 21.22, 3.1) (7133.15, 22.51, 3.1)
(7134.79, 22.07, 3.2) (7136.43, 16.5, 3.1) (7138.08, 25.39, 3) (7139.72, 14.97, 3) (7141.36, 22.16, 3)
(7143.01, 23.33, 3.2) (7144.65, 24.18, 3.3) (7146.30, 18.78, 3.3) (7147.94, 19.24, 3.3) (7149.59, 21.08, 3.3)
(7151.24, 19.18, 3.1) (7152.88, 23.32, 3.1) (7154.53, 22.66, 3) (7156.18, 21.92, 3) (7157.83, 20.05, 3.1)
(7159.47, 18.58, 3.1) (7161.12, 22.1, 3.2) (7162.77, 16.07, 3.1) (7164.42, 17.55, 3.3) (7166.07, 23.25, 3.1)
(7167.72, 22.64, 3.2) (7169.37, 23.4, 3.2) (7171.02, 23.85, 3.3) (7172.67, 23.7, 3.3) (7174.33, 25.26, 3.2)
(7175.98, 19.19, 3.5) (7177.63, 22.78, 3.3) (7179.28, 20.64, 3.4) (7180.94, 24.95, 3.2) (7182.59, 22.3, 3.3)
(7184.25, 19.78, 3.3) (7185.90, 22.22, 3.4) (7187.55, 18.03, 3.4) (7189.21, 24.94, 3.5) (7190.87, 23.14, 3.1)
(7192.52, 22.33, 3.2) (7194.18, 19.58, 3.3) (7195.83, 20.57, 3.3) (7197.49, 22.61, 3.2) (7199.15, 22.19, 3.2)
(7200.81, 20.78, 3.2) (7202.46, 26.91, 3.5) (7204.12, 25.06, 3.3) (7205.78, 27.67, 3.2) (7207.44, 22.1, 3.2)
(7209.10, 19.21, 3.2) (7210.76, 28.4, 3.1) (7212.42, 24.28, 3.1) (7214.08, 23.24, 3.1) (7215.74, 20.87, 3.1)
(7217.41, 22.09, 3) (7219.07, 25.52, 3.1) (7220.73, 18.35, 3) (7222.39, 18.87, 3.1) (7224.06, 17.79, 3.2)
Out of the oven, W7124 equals 1.10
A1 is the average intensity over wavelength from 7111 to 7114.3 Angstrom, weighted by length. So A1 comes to 24.6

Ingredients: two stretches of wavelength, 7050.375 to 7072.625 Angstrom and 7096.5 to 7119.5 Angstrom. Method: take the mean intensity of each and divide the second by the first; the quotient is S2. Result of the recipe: 1.10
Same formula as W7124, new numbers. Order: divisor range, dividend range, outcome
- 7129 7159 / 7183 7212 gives 1.10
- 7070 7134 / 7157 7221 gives 1.08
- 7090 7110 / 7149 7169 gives 0.95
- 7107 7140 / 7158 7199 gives 1.02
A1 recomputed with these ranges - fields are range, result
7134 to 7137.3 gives 19.3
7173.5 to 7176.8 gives 22.2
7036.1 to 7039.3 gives 24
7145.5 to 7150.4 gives 19.7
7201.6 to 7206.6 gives 26.5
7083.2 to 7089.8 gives 17.1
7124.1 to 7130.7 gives 20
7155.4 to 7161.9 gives 20.7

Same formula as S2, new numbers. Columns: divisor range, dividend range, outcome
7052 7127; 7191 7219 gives 1.09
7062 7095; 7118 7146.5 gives 1.06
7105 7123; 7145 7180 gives 0.95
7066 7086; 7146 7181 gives 1.06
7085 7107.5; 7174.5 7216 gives 1.08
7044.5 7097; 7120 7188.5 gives 1.04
